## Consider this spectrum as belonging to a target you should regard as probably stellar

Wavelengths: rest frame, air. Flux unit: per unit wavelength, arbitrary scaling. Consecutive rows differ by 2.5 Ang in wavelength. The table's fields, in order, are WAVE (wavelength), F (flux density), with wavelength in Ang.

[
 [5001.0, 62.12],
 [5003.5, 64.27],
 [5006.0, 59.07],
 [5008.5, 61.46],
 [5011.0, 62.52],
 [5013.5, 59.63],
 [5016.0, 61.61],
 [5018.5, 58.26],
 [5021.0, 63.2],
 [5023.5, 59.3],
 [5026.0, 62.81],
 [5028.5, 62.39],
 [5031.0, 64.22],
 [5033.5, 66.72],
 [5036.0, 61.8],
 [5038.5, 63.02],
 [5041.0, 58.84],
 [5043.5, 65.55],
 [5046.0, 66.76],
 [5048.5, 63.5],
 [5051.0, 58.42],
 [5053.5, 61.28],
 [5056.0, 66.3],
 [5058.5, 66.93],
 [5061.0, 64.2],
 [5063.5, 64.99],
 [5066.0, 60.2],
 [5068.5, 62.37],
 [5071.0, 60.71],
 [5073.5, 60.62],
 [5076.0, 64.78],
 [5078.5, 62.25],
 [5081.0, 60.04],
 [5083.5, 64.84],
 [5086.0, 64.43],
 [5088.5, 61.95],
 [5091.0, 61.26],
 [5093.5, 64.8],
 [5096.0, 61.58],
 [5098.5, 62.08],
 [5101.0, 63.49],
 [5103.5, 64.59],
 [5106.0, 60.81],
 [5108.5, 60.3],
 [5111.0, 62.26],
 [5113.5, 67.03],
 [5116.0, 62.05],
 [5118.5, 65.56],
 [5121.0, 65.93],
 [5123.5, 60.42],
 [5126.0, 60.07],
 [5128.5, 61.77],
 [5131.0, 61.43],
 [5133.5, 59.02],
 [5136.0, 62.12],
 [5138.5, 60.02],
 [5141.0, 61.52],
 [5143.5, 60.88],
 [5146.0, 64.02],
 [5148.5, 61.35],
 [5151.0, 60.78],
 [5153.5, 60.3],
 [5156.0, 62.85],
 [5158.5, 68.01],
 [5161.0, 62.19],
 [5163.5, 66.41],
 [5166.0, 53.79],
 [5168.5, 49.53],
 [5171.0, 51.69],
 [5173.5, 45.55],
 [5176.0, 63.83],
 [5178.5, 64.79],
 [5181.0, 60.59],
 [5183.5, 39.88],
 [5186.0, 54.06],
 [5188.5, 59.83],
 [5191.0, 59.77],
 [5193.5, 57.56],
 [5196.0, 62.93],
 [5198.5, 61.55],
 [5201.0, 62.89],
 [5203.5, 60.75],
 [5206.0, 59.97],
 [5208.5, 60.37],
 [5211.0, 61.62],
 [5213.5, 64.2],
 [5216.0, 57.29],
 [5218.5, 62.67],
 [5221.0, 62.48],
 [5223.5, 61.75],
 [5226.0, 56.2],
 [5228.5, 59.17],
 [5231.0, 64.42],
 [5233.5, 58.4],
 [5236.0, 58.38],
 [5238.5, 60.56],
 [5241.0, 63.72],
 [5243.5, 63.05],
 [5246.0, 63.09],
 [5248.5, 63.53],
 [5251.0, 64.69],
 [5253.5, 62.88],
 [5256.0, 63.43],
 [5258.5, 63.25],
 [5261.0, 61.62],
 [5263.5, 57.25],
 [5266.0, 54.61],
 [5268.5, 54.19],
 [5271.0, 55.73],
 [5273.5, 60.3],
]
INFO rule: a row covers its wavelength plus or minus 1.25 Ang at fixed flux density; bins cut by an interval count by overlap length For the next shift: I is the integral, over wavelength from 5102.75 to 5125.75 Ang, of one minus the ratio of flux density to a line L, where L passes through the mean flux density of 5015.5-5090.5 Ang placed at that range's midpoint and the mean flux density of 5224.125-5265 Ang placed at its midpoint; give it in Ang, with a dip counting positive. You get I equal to -0.3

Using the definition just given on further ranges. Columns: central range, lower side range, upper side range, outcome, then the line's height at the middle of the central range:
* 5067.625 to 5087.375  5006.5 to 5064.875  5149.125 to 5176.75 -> -0.4 Ang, 61.4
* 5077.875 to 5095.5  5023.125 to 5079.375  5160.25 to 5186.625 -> -0.6 Ang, 60.9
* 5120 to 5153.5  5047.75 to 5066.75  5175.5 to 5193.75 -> -1.1 Ang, 59.5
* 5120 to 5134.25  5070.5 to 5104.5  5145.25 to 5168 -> 0.2 Ang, 62.1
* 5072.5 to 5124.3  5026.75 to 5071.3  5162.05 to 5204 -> -1.6 Ang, 61.1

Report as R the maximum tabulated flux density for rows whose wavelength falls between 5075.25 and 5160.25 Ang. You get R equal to 68.01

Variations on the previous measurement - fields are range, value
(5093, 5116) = 67.03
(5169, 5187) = 64.79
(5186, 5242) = 64.42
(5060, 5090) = 64.99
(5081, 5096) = 64.84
